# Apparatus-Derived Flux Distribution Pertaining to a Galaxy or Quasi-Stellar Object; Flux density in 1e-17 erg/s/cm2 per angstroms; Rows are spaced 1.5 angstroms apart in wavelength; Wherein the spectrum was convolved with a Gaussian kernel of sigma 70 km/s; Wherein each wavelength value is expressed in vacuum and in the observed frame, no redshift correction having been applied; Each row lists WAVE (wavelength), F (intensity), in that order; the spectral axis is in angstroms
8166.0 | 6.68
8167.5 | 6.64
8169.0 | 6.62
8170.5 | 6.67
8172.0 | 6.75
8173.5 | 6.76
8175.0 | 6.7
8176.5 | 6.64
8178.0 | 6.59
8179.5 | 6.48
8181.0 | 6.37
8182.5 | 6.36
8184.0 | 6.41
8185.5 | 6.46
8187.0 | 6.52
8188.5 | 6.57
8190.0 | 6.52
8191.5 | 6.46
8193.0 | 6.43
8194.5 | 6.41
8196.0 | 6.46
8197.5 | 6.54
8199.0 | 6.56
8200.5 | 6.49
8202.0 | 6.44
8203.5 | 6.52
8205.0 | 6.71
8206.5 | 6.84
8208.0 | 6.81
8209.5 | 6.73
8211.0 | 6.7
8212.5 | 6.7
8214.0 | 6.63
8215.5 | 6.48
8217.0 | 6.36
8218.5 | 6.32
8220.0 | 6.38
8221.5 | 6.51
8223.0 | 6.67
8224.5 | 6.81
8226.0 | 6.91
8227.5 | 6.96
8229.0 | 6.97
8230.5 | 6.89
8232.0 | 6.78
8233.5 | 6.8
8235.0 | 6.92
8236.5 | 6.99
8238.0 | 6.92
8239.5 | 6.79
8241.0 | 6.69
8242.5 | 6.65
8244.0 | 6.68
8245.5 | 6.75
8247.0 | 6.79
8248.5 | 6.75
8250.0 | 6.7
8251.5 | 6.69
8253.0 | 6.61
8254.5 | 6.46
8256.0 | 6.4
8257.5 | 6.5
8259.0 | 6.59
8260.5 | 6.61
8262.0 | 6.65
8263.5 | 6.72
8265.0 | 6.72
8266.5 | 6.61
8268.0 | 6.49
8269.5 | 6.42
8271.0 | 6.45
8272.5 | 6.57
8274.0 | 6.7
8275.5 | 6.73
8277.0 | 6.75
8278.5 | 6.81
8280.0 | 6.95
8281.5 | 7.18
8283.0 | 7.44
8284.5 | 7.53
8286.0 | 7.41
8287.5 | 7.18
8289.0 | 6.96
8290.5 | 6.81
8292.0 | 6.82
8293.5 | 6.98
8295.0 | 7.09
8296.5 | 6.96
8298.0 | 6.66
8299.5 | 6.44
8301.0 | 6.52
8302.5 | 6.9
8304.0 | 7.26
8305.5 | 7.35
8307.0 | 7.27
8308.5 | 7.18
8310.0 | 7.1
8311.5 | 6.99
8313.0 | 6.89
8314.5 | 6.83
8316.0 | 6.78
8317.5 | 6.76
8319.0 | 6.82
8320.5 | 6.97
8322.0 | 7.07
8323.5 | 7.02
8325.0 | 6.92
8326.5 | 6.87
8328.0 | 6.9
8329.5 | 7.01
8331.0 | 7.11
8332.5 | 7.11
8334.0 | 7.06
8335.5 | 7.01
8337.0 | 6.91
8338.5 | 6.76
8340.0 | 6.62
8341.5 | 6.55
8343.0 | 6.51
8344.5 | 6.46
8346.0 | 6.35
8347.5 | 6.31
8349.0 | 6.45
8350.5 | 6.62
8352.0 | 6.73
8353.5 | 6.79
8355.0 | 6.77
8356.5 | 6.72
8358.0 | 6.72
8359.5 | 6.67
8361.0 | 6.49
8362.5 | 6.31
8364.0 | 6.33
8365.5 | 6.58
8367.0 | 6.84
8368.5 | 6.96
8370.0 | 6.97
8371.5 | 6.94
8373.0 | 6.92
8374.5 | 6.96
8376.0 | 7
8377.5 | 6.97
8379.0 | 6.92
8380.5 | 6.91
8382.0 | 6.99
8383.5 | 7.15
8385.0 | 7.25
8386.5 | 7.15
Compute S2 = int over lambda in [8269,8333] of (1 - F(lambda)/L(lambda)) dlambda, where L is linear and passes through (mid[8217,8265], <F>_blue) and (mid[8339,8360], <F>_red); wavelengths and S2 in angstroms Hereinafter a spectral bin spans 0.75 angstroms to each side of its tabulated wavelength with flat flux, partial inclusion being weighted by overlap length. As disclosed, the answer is -2.9 angstroms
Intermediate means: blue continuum 6.7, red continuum 6.59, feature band 6.94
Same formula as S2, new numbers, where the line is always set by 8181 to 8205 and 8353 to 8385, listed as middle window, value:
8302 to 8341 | -1.5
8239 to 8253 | -0.3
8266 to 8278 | 0.1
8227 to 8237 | -0.5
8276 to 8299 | -1.3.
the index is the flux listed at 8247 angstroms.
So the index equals 6.79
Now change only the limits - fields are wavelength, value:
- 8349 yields 6.45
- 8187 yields 6.52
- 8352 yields 6.73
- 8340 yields 6.62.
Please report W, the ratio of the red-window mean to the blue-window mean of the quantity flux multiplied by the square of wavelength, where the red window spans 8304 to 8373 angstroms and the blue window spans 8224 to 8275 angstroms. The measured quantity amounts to 1.0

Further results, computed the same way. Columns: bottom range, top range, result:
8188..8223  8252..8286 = 1.04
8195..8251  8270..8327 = 1.06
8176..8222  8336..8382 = 1.07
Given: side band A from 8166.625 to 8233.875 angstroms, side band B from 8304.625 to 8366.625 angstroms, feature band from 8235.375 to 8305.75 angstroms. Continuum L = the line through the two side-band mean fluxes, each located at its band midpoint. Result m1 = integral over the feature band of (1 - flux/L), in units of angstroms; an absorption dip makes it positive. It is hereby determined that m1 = -1.0 angstroms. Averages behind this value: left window 6.61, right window 6.8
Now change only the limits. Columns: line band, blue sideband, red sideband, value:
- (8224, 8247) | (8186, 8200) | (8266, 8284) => -0.67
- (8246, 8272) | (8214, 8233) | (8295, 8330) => 0.68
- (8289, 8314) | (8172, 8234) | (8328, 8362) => -1.01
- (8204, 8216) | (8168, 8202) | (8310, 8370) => -0.24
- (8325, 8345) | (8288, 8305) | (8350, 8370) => -0.29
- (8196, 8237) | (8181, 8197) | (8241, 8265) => -0.88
